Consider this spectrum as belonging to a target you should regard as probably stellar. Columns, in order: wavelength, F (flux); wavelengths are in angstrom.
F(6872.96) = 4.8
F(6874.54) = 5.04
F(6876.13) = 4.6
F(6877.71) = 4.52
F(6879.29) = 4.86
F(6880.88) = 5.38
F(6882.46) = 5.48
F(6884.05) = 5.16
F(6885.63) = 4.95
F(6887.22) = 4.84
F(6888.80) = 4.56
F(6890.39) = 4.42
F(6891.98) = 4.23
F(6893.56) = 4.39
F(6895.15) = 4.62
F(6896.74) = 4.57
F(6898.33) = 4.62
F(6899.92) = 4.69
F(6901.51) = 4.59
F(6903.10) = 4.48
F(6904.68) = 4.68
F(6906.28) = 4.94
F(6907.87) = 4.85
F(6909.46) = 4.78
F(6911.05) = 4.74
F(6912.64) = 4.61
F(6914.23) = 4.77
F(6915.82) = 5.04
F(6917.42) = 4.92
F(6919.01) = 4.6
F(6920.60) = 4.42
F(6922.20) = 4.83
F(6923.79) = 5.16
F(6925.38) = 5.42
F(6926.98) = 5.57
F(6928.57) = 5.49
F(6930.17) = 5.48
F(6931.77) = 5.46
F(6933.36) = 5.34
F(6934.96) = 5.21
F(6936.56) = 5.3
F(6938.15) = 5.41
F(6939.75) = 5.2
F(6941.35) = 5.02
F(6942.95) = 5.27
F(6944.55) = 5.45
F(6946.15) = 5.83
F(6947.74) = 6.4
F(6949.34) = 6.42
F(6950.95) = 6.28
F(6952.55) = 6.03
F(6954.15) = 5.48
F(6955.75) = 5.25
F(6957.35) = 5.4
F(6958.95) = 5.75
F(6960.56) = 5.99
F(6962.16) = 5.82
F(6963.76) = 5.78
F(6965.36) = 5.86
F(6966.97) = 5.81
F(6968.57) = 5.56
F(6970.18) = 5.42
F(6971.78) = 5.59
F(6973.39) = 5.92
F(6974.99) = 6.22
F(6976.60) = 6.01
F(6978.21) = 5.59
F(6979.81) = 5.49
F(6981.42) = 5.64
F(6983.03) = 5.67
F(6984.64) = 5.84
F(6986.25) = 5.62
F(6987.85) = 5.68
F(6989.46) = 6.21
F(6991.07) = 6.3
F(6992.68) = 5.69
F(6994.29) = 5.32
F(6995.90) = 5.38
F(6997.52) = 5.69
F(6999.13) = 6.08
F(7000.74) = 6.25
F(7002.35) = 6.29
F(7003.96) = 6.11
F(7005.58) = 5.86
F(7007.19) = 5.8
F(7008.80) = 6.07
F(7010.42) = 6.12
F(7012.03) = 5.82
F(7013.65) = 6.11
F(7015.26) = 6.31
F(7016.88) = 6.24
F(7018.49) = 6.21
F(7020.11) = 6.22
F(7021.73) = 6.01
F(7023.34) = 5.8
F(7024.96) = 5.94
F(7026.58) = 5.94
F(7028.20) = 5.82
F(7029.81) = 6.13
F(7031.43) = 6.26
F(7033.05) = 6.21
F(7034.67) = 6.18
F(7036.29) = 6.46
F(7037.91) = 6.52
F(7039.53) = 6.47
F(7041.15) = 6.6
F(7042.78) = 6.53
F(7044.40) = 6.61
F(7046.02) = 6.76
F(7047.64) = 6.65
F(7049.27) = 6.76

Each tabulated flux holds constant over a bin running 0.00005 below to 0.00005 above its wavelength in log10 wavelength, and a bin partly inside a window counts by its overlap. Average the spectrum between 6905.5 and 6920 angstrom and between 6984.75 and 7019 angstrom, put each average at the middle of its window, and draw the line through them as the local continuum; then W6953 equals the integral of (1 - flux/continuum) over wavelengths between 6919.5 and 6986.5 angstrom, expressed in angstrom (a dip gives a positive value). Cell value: -3.3 angstrom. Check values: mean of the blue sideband 4.8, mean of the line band 5.58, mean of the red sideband 5.96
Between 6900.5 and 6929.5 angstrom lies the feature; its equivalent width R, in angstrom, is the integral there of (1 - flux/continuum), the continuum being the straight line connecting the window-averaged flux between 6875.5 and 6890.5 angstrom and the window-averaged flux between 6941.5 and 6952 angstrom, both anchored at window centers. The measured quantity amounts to 2.8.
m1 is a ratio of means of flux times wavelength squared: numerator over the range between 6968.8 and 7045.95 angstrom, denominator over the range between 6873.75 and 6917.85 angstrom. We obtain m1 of 1.3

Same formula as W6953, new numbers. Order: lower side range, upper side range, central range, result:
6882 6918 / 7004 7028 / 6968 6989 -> -0.4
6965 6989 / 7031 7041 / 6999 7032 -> 0.4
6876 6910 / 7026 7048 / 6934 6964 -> -1.5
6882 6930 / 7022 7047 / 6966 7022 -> -0.7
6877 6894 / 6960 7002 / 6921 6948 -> -0.3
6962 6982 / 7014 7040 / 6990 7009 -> 0.2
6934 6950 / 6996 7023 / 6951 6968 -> -0.2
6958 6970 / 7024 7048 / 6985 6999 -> 0.5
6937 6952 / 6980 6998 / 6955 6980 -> -0.1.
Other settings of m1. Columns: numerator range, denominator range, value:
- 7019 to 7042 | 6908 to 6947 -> 1.24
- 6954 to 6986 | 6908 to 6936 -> 1.15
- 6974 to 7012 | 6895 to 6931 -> 1.23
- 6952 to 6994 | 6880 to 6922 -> 1.24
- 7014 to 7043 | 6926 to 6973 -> 1.13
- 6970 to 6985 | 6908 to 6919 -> 1.22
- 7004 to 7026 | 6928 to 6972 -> 1.09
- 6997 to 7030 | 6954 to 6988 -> 1.07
